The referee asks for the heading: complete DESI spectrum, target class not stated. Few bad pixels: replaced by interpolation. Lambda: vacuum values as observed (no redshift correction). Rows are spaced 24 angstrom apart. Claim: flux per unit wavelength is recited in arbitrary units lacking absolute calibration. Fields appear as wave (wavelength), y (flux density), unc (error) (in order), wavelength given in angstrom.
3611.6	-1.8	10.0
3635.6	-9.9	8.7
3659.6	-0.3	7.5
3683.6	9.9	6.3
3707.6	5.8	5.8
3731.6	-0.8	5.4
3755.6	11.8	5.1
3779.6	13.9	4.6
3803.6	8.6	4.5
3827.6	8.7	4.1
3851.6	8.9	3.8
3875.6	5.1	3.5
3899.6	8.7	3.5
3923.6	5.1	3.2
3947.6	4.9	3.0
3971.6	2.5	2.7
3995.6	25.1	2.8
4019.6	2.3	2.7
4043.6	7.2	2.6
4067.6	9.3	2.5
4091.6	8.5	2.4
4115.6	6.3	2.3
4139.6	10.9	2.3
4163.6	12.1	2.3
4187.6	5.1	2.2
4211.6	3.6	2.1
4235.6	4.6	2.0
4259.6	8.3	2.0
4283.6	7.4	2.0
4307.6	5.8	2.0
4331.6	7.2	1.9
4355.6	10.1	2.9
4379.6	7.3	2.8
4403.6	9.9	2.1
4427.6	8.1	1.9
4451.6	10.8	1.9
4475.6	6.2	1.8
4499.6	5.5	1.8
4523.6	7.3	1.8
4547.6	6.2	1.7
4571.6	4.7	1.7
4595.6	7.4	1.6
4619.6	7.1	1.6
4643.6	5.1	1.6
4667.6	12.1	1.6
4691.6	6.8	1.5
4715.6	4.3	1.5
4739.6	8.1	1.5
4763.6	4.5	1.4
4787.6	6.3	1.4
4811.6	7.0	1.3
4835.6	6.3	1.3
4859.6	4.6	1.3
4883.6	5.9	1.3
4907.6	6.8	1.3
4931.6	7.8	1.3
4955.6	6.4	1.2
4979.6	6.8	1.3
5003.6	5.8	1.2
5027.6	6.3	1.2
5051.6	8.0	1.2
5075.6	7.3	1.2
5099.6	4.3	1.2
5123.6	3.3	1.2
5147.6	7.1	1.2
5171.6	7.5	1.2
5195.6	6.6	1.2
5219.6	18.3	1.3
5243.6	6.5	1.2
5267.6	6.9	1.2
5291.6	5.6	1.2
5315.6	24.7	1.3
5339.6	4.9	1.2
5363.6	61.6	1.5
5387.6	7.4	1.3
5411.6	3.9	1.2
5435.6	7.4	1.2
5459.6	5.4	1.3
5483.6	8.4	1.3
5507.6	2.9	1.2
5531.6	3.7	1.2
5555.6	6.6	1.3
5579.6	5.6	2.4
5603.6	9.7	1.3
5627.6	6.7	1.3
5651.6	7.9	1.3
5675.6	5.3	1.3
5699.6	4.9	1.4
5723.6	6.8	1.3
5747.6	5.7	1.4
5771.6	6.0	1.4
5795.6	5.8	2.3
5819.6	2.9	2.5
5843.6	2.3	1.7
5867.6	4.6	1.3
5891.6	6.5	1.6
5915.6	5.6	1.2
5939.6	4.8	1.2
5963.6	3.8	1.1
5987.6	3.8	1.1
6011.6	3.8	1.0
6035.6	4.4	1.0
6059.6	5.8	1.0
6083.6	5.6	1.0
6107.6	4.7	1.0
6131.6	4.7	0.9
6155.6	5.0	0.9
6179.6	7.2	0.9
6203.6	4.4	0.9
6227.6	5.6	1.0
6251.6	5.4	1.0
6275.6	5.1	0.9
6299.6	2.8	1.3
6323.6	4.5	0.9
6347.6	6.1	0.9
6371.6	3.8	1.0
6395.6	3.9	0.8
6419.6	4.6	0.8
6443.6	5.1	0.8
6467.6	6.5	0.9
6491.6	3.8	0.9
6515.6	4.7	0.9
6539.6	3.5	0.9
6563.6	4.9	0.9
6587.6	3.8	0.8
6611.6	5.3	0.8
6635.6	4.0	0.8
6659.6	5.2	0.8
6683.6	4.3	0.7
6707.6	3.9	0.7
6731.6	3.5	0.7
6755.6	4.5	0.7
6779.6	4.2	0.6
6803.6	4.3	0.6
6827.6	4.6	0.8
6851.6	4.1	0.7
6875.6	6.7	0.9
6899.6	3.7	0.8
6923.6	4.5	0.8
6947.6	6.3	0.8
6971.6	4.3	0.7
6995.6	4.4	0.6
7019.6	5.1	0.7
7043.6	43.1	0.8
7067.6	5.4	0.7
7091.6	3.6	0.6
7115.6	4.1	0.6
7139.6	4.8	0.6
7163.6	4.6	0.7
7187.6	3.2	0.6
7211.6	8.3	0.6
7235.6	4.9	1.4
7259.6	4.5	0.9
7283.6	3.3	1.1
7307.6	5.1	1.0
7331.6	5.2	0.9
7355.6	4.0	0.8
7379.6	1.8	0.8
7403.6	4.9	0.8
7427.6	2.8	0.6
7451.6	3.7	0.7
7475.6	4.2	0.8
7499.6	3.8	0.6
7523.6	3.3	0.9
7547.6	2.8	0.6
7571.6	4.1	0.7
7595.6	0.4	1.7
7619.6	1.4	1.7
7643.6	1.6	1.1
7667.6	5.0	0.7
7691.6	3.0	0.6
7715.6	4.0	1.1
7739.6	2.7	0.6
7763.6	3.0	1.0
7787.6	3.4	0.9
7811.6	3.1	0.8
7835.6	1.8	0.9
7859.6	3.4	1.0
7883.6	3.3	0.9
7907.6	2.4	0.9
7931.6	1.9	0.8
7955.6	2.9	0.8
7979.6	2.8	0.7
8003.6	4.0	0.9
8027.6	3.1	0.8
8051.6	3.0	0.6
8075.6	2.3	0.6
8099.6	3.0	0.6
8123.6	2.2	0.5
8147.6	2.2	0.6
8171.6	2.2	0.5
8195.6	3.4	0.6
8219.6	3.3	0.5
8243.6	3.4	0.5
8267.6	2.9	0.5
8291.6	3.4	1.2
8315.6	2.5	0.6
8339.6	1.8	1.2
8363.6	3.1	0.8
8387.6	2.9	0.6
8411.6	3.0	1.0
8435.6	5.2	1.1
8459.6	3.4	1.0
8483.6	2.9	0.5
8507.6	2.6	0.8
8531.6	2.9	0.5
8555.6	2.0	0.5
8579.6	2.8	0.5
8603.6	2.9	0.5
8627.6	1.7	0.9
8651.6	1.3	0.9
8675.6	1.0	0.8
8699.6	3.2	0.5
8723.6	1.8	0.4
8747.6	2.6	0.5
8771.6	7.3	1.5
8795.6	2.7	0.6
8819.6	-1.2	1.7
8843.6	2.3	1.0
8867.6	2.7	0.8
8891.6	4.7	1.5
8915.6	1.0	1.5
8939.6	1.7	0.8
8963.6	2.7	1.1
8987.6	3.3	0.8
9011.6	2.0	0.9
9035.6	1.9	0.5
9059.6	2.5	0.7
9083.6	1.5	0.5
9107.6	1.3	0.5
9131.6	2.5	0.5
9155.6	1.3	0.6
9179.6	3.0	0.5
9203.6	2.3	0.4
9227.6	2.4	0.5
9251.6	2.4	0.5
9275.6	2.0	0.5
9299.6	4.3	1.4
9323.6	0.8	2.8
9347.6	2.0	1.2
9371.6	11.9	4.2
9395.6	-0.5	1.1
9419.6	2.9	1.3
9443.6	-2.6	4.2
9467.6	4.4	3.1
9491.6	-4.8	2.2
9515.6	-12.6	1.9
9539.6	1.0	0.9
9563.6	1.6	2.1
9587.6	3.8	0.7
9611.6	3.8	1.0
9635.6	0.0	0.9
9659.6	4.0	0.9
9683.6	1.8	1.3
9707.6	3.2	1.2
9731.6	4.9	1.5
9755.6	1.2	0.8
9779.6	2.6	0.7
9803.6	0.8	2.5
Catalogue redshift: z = 0.073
